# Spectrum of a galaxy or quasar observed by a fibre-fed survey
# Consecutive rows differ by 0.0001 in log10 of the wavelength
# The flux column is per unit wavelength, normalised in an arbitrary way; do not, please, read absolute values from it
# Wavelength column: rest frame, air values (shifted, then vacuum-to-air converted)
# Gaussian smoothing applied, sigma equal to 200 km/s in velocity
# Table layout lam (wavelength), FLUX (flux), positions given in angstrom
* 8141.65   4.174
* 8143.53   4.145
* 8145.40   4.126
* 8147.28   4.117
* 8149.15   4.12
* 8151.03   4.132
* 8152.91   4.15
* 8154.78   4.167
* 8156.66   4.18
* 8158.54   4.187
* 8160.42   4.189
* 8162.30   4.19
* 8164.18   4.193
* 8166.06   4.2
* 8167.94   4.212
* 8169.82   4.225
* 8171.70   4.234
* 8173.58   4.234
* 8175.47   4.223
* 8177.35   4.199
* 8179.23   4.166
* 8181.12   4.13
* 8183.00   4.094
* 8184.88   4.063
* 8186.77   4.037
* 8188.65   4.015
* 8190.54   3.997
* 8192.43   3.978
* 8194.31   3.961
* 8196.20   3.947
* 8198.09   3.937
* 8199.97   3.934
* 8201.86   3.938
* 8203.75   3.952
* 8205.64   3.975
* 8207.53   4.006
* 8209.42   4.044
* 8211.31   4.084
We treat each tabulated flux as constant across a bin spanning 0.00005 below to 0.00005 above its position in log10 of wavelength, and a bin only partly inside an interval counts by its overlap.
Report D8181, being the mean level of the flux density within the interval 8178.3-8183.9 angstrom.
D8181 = 4.13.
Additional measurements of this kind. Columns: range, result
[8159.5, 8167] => 4.19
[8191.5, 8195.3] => 3.97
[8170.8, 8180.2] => 4.21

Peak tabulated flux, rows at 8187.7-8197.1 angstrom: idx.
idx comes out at 4.015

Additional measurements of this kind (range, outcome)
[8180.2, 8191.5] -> 4.13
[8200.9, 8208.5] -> 4.006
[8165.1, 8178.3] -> 4.234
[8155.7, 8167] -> 4.2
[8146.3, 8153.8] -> 4.15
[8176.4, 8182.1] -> 4.199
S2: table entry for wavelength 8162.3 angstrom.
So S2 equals 4.19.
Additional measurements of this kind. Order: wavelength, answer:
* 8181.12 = 4.13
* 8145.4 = 4.126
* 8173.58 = 4.234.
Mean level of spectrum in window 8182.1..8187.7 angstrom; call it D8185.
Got 4.06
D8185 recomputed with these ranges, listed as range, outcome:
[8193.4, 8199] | 3.94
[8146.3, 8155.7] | 4.14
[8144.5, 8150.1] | 4.12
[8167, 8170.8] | 4.22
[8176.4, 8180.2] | 4.18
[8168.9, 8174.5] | 4.23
